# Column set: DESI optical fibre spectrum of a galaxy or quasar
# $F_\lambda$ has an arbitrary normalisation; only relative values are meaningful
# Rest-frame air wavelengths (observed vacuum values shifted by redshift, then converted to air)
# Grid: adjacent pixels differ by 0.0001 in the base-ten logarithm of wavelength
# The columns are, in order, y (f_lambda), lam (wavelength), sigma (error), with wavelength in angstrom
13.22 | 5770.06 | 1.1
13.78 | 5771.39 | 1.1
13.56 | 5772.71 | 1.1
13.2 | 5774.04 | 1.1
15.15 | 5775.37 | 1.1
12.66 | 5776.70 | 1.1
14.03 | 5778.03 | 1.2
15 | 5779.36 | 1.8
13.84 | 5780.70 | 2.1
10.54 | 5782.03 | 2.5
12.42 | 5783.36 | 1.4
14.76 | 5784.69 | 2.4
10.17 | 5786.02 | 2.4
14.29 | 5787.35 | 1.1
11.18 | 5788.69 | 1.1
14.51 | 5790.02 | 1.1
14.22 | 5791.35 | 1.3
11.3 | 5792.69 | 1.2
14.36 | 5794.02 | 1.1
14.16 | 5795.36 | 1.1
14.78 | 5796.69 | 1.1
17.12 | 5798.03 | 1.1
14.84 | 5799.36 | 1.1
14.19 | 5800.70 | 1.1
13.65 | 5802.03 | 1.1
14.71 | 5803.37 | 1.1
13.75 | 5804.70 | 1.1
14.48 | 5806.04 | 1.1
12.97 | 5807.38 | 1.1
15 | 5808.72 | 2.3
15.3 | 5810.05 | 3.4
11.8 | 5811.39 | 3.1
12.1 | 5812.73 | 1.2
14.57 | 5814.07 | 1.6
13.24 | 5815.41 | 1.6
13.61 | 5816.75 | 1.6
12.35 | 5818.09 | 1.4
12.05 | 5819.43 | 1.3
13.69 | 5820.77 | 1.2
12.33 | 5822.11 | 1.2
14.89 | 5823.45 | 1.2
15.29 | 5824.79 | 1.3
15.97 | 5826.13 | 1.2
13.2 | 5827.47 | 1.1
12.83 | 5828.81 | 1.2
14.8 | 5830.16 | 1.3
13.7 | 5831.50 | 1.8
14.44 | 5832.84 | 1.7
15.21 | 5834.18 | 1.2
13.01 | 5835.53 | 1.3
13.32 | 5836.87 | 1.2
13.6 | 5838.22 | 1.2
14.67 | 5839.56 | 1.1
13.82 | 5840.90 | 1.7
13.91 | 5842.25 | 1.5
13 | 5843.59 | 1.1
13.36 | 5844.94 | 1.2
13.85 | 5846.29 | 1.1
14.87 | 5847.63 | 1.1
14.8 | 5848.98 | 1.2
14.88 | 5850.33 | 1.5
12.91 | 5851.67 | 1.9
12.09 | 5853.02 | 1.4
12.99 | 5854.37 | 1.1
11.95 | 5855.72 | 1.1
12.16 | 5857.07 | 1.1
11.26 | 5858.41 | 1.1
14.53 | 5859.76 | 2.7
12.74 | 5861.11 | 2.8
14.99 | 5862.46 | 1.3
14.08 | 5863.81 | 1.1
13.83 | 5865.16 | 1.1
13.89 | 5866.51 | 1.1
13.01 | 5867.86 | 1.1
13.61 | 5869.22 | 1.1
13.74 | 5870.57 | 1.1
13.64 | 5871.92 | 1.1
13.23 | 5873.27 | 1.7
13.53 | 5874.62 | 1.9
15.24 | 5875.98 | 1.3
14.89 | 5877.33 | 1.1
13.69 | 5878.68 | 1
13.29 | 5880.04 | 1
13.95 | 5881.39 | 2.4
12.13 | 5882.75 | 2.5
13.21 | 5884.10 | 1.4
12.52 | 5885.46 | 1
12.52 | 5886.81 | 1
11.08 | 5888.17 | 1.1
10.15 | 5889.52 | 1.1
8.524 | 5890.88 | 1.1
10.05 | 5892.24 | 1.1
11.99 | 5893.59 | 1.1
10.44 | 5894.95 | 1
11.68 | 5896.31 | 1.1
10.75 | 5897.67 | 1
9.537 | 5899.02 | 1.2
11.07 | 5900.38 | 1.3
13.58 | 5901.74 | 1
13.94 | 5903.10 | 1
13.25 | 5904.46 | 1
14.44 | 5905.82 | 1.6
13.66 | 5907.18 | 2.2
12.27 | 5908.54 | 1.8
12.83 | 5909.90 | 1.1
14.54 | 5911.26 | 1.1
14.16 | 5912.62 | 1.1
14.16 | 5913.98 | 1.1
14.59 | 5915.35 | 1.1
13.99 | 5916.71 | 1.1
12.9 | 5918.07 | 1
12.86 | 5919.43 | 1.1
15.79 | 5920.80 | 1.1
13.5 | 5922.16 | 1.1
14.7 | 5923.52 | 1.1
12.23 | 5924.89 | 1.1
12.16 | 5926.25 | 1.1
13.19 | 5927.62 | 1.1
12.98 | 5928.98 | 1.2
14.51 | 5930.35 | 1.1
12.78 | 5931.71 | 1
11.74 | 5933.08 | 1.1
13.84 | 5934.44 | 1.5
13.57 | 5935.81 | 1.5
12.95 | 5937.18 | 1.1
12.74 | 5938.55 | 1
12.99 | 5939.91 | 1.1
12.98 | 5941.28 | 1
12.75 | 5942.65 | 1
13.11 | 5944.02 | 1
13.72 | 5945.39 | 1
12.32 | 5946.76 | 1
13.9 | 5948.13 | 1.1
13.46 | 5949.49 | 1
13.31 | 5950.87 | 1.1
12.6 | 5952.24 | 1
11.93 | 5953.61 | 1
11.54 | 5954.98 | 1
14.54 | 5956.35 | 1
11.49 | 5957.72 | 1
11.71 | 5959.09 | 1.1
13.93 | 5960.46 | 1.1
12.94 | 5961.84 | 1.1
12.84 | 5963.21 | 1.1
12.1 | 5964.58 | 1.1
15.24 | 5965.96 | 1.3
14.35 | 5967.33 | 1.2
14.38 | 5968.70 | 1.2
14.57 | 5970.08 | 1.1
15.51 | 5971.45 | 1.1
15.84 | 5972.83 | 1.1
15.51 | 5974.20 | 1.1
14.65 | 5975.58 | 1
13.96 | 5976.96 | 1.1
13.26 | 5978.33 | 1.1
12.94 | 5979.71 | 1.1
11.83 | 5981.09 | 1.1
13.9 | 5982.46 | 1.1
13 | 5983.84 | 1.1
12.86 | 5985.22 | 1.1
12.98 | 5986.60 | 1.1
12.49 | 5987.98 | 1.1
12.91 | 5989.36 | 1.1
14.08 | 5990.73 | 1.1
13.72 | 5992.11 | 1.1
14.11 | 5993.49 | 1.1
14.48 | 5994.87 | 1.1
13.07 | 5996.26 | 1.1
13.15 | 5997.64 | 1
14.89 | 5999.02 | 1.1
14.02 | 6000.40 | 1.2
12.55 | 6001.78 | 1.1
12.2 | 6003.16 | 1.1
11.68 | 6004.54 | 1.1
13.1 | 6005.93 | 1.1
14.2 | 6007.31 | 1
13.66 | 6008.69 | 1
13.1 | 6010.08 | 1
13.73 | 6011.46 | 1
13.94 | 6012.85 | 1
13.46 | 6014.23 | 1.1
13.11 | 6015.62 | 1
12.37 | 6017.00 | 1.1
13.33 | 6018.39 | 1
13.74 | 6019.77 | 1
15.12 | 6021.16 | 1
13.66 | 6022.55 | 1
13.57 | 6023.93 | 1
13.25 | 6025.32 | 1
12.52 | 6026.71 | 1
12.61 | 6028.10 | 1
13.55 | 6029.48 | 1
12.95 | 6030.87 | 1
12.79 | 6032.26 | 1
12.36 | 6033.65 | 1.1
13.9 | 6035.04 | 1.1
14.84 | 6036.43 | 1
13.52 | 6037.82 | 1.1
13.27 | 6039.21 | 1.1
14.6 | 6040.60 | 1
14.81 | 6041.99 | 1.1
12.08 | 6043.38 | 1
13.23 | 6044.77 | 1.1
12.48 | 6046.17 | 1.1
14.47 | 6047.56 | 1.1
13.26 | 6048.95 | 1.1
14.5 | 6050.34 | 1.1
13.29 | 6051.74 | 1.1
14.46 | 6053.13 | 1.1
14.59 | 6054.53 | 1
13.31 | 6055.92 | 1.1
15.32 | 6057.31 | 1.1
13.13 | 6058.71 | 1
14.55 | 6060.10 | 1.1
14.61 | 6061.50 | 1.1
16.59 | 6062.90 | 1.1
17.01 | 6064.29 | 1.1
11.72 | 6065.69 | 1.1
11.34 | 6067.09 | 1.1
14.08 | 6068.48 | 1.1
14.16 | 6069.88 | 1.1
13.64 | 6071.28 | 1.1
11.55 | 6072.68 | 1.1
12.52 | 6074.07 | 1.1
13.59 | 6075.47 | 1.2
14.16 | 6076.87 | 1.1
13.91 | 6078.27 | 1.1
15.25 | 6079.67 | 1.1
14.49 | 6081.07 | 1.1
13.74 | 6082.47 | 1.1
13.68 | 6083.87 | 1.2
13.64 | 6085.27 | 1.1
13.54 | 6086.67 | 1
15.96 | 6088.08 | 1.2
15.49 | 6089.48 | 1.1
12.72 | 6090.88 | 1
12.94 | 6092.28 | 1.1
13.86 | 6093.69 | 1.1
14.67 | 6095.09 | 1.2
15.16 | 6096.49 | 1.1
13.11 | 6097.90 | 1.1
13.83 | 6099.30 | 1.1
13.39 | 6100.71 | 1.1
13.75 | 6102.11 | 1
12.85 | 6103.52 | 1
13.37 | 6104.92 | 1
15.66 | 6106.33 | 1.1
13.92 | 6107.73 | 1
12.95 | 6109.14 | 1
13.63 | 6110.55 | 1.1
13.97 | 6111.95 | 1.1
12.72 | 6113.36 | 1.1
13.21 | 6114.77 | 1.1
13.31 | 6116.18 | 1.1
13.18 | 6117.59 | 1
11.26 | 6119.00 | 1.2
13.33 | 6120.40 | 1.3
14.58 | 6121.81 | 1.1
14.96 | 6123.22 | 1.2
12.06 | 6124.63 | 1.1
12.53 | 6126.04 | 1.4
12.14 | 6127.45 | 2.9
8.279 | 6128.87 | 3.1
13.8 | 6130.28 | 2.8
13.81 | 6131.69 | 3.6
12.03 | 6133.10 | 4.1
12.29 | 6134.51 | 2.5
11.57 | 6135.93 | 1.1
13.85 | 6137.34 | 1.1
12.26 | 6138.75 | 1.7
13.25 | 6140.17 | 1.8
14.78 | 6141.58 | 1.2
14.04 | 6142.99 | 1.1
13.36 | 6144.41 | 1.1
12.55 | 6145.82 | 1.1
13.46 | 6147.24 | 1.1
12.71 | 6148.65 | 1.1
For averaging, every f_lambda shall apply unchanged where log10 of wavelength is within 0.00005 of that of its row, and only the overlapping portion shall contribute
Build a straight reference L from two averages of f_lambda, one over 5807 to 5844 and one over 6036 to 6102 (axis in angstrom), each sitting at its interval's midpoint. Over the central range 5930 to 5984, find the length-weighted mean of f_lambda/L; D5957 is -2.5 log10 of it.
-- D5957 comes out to 0.04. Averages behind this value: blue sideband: 13.8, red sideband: 13.9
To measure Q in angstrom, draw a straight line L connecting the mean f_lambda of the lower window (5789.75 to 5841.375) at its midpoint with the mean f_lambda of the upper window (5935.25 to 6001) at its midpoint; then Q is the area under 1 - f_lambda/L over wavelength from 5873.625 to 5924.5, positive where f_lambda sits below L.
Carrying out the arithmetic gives 3.0 angstrom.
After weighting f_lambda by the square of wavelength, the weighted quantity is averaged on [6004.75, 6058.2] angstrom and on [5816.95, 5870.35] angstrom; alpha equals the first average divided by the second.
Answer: 1.06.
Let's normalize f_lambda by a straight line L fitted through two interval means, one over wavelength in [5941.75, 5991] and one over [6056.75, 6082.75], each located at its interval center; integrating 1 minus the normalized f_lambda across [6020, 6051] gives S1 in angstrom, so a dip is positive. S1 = 0.6 angstrom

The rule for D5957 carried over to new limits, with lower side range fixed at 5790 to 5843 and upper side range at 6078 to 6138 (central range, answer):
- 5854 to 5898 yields 0.092 mag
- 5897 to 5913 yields 0.079 mag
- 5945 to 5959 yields 0.073 mag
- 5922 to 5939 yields 0.049 mag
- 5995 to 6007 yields 0.036 mag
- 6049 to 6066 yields -0.071 mag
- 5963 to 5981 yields -0.041 mag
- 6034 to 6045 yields -0.016 mag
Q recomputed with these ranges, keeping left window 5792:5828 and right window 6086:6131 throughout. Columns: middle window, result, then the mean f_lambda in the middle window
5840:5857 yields 0.43 angstrom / 13.5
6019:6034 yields 0.29 angstrom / 13.3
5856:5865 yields 0.37 angstrom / 13.3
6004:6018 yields 0.35 angstrom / 13.2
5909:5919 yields -0.05 angstrom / 13.8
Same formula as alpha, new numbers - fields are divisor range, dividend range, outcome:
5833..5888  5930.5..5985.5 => 1.02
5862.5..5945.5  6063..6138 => 1.10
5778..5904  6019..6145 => 1.11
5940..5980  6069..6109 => 1.07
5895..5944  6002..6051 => 1.06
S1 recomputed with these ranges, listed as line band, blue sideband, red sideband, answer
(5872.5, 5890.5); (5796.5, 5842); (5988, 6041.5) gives 1.1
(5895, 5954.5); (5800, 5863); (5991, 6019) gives 2.0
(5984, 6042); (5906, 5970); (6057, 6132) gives 0.2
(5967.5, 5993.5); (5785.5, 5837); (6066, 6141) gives -0.5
